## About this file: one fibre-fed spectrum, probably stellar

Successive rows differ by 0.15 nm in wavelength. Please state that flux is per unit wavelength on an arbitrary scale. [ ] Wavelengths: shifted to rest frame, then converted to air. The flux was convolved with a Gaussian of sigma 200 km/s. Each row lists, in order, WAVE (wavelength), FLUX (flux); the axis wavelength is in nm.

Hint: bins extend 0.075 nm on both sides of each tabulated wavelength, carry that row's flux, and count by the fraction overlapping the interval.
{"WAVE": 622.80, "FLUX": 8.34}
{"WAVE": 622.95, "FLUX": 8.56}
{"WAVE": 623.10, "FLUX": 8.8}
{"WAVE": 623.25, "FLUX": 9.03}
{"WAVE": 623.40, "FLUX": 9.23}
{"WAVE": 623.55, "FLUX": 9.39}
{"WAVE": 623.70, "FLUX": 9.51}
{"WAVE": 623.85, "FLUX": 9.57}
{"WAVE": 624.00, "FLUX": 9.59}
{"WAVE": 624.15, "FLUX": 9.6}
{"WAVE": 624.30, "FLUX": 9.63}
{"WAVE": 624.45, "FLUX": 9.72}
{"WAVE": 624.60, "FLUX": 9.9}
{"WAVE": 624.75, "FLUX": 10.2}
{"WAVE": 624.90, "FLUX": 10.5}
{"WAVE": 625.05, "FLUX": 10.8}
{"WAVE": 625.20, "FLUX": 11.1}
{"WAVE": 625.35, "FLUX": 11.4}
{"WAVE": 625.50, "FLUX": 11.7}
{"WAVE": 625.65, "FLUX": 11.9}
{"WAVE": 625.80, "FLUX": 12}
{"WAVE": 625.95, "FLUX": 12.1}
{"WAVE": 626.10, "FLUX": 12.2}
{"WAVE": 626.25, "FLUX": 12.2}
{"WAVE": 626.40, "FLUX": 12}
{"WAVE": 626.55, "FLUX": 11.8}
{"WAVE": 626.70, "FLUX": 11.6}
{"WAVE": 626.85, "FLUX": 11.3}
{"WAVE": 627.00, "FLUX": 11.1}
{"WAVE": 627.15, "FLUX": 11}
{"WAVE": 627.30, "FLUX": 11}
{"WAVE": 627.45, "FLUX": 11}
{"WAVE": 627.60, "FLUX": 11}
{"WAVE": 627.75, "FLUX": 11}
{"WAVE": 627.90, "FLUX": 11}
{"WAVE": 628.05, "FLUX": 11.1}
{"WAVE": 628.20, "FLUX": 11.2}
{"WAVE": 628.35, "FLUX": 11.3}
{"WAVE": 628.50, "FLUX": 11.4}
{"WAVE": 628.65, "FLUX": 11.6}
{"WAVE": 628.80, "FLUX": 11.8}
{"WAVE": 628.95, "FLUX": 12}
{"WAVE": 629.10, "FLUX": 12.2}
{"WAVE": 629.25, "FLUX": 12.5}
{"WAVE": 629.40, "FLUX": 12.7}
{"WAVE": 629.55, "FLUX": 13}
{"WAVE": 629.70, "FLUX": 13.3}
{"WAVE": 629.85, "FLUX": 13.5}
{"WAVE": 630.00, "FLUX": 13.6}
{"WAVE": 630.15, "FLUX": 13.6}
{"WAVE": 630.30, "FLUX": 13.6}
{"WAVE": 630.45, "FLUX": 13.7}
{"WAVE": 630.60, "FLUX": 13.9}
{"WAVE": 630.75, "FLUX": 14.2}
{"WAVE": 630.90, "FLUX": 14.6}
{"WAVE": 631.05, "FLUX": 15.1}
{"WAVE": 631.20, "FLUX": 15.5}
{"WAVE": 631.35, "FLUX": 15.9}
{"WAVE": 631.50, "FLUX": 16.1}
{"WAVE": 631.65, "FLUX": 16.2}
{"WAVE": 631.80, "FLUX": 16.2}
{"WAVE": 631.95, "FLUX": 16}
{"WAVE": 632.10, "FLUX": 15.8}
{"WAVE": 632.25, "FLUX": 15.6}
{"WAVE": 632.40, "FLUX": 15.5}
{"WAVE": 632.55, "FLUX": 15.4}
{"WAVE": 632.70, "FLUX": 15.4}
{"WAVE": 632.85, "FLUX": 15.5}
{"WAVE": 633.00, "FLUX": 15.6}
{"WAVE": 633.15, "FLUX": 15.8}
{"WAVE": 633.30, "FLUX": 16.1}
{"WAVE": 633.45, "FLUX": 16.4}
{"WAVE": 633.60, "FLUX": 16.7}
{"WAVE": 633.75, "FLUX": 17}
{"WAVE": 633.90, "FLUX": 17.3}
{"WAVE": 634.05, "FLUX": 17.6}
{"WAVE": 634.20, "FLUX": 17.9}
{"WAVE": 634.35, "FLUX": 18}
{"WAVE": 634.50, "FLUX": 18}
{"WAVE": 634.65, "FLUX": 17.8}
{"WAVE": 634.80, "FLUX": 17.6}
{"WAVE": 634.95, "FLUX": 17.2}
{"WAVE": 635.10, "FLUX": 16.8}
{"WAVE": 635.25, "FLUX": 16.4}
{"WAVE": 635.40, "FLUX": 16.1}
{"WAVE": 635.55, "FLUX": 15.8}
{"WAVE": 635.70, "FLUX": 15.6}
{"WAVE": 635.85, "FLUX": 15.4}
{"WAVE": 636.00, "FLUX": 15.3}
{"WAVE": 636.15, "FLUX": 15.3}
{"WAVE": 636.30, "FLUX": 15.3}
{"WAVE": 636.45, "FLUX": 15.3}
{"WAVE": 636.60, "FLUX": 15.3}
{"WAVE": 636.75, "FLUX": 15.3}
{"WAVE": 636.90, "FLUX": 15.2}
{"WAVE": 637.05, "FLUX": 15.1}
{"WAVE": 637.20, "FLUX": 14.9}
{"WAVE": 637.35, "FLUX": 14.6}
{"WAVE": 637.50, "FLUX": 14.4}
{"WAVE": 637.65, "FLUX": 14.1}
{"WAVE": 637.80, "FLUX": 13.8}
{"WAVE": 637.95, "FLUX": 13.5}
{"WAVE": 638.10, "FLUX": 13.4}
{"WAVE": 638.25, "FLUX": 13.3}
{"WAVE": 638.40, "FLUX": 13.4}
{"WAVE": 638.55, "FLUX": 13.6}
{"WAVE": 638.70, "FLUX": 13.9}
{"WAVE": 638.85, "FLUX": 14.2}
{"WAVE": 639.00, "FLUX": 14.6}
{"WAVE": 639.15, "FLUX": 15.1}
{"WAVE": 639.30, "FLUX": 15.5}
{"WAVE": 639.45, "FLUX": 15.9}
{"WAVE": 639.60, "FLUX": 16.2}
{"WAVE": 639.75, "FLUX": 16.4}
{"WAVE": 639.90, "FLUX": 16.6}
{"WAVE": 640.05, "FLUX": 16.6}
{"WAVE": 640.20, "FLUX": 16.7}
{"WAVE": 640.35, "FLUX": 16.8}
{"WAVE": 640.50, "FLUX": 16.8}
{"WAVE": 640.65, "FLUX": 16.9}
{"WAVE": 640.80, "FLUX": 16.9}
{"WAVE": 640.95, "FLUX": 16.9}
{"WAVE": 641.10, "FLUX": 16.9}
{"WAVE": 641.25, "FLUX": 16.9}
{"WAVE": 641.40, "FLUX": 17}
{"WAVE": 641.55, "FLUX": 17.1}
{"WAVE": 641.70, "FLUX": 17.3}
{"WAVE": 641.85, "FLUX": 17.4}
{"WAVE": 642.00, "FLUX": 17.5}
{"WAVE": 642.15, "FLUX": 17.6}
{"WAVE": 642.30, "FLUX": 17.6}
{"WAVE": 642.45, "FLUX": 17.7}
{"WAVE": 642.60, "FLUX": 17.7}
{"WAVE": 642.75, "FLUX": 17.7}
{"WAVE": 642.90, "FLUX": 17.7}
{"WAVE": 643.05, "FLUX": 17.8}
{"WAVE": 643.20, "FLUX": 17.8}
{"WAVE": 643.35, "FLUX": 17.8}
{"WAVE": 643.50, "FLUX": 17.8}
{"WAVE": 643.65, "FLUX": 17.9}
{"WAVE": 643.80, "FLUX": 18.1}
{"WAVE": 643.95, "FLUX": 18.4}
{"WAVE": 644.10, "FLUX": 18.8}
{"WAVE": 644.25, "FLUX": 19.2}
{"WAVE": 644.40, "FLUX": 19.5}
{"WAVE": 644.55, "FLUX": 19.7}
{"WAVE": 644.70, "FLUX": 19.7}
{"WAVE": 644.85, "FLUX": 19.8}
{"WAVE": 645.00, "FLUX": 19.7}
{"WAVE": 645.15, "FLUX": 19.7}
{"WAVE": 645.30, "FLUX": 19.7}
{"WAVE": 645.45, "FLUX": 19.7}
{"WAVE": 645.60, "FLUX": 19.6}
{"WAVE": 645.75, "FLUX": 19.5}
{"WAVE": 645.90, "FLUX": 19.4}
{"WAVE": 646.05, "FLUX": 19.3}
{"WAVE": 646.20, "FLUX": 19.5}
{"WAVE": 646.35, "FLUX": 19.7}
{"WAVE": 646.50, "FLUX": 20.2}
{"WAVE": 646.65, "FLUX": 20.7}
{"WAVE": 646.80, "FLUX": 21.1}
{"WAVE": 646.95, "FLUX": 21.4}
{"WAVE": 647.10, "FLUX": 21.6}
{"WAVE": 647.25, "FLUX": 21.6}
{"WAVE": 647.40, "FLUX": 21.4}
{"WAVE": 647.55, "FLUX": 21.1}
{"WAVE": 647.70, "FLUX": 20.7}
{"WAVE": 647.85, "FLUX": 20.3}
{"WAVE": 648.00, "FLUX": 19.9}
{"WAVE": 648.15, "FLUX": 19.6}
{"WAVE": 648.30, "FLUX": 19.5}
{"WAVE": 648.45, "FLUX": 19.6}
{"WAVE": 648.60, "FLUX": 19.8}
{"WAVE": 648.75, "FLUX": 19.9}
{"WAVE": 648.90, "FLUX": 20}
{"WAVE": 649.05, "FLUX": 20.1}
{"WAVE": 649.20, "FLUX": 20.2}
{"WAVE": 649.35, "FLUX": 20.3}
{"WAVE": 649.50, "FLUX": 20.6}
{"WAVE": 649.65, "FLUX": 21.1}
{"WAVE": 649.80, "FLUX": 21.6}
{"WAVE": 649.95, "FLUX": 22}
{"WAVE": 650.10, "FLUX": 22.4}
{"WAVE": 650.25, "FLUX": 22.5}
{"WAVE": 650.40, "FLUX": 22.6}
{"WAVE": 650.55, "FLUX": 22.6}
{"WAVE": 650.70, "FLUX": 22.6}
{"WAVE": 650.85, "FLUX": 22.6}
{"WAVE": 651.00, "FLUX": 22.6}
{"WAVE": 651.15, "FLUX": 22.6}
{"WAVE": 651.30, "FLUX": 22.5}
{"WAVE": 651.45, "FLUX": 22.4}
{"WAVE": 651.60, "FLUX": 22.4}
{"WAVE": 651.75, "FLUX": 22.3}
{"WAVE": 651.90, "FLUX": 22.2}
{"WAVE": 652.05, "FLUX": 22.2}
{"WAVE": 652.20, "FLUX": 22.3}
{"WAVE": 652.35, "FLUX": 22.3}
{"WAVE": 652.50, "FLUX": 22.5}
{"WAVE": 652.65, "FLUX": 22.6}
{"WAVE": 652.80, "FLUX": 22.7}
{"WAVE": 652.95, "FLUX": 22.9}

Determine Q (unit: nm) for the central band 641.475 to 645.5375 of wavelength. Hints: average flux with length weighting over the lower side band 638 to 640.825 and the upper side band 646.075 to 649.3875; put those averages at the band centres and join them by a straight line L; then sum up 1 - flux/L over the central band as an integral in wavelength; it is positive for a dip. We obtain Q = -0.13 nm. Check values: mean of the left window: 15.4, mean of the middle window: 18.4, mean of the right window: 20.4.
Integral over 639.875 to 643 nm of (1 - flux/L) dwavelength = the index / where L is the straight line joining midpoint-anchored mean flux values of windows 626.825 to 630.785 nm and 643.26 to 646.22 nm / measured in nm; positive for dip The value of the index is 0.09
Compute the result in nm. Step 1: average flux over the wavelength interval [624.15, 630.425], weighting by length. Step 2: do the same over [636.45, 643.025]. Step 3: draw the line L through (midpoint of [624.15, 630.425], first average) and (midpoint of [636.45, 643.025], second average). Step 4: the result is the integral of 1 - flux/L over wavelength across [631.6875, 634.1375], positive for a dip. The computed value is -0.47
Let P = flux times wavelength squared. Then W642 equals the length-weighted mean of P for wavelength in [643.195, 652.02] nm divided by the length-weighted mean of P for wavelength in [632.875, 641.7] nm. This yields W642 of 1.33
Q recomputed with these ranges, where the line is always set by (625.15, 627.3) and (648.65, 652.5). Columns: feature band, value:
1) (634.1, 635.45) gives -0.19 nm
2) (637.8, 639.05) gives 0.23 nm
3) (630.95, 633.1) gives -0.25 nm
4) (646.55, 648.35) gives -0.02 nm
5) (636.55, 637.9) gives 0.13 nm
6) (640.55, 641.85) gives 0.06 nm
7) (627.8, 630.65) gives 0.10 nm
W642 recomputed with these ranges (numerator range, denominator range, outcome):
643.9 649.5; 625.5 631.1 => 1.73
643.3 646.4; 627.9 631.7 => 1.51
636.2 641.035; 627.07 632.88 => 1.16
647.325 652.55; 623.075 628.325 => 2.14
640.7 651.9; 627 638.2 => 1.42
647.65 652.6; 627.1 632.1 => 1.74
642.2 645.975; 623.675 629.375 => 1.77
